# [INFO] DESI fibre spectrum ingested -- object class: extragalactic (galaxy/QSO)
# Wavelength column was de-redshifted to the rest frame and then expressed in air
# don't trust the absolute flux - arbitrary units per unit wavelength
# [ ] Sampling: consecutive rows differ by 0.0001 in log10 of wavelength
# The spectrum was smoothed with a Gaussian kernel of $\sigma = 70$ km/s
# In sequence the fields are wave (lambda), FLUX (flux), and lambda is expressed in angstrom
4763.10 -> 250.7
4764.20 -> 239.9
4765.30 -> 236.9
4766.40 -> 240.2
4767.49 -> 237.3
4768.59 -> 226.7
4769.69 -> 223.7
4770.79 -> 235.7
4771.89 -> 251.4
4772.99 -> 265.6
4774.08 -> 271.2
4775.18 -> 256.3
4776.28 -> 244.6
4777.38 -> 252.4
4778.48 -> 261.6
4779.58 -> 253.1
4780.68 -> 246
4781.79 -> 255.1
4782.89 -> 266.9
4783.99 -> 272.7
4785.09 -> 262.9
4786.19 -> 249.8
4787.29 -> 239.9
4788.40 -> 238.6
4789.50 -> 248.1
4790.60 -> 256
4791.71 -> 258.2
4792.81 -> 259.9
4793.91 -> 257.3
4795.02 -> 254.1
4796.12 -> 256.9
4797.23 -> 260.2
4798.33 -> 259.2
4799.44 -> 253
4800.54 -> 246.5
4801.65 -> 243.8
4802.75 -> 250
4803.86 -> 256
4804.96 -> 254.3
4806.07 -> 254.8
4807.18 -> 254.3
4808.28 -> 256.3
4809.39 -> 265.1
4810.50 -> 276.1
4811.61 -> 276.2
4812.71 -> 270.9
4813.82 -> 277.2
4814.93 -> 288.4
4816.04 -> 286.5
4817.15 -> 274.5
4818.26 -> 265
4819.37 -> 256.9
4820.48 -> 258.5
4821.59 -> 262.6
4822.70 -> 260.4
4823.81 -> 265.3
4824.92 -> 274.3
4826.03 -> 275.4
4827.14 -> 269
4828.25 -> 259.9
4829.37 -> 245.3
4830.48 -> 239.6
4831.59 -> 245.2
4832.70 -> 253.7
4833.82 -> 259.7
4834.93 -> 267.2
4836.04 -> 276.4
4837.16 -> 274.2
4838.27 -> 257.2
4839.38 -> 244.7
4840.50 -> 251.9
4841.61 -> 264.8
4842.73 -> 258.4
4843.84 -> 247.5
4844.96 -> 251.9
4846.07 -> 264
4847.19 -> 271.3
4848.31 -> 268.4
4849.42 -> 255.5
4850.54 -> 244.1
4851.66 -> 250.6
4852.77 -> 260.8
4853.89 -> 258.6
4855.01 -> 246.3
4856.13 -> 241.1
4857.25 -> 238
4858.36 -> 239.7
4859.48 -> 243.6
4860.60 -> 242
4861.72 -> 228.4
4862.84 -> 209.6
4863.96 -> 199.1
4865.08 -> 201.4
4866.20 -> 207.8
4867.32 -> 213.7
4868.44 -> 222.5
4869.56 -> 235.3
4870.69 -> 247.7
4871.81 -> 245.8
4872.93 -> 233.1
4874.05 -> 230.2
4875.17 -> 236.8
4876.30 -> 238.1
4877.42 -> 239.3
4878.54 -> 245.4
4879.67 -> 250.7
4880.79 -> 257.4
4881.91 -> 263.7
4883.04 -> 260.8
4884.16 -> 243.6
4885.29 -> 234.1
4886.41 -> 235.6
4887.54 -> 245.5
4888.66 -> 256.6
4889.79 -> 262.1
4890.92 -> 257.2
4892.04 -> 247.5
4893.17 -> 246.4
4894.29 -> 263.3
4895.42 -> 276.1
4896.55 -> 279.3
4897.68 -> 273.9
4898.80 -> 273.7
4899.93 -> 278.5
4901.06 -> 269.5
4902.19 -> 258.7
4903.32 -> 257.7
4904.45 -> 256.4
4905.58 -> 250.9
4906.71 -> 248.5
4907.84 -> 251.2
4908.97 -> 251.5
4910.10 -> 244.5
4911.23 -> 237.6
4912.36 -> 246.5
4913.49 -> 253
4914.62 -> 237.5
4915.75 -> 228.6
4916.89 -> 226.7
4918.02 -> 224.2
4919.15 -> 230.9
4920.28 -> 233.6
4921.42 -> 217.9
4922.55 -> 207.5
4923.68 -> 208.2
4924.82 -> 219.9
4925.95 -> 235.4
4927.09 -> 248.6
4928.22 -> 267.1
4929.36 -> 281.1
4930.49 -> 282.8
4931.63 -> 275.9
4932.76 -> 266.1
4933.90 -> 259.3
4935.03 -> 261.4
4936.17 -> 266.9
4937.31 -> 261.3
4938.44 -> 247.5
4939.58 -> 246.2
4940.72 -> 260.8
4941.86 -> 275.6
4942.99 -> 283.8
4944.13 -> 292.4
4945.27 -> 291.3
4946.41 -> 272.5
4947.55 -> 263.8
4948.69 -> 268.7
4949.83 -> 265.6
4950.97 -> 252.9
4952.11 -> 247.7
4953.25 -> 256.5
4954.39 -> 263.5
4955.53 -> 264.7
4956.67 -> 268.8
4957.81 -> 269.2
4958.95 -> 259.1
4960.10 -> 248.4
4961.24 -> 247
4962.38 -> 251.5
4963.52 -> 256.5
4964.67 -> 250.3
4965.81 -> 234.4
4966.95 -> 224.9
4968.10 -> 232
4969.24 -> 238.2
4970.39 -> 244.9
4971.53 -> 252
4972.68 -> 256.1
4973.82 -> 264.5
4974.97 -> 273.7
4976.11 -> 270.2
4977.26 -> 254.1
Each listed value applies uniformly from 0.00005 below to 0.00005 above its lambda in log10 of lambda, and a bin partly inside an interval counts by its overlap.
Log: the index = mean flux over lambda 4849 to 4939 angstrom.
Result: 246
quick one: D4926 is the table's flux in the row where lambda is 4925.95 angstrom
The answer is 235.4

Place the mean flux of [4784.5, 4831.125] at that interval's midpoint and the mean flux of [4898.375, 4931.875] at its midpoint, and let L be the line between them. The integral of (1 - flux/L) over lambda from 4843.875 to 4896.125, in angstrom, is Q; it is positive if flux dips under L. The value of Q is 1.7 angstrom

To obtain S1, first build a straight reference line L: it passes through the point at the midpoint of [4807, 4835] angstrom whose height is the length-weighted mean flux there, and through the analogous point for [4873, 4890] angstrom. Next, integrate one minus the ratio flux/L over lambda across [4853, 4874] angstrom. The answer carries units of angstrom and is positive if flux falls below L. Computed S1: 1.7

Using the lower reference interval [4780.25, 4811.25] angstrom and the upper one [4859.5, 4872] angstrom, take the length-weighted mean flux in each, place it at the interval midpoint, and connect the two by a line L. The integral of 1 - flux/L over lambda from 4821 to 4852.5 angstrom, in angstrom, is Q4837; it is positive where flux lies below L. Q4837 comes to -3.0 angstrom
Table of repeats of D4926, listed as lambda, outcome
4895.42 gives 276.1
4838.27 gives 257.2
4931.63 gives 275.9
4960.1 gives 248.4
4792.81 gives 259.9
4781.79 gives 255.1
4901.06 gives 269.5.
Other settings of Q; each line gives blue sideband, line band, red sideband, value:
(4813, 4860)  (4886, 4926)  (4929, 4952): 2.73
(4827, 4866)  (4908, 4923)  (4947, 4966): 1.16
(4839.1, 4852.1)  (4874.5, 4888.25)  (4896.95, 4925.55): 0.19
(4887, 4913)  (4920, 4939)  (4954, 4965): 0.61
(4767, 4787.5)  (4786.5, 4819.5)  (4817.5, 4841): -0.51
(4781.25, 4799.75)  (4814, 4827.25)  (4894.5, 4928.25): -0.86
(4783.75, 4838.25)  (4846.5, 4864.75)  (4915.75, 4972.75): 1.05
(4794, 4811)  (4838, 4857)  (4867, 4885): -0.58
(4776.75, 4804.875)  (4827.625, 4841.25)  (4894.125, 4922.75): -0.21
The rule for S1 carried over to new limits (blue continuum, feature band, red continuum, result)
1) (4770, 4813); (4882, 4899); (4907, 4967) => -0.2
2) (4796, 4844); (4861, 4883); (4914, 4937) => 1.8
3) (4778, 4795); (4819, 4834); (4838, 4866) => -0.6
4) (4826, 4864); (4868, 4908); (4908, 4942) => -0.5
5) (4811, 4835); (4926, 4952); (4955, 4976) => -1.2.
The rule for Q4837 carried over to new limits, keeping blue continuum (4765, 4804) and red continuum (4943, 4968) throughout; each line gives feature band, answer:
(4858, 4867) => 1.2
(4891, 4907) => -0.4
